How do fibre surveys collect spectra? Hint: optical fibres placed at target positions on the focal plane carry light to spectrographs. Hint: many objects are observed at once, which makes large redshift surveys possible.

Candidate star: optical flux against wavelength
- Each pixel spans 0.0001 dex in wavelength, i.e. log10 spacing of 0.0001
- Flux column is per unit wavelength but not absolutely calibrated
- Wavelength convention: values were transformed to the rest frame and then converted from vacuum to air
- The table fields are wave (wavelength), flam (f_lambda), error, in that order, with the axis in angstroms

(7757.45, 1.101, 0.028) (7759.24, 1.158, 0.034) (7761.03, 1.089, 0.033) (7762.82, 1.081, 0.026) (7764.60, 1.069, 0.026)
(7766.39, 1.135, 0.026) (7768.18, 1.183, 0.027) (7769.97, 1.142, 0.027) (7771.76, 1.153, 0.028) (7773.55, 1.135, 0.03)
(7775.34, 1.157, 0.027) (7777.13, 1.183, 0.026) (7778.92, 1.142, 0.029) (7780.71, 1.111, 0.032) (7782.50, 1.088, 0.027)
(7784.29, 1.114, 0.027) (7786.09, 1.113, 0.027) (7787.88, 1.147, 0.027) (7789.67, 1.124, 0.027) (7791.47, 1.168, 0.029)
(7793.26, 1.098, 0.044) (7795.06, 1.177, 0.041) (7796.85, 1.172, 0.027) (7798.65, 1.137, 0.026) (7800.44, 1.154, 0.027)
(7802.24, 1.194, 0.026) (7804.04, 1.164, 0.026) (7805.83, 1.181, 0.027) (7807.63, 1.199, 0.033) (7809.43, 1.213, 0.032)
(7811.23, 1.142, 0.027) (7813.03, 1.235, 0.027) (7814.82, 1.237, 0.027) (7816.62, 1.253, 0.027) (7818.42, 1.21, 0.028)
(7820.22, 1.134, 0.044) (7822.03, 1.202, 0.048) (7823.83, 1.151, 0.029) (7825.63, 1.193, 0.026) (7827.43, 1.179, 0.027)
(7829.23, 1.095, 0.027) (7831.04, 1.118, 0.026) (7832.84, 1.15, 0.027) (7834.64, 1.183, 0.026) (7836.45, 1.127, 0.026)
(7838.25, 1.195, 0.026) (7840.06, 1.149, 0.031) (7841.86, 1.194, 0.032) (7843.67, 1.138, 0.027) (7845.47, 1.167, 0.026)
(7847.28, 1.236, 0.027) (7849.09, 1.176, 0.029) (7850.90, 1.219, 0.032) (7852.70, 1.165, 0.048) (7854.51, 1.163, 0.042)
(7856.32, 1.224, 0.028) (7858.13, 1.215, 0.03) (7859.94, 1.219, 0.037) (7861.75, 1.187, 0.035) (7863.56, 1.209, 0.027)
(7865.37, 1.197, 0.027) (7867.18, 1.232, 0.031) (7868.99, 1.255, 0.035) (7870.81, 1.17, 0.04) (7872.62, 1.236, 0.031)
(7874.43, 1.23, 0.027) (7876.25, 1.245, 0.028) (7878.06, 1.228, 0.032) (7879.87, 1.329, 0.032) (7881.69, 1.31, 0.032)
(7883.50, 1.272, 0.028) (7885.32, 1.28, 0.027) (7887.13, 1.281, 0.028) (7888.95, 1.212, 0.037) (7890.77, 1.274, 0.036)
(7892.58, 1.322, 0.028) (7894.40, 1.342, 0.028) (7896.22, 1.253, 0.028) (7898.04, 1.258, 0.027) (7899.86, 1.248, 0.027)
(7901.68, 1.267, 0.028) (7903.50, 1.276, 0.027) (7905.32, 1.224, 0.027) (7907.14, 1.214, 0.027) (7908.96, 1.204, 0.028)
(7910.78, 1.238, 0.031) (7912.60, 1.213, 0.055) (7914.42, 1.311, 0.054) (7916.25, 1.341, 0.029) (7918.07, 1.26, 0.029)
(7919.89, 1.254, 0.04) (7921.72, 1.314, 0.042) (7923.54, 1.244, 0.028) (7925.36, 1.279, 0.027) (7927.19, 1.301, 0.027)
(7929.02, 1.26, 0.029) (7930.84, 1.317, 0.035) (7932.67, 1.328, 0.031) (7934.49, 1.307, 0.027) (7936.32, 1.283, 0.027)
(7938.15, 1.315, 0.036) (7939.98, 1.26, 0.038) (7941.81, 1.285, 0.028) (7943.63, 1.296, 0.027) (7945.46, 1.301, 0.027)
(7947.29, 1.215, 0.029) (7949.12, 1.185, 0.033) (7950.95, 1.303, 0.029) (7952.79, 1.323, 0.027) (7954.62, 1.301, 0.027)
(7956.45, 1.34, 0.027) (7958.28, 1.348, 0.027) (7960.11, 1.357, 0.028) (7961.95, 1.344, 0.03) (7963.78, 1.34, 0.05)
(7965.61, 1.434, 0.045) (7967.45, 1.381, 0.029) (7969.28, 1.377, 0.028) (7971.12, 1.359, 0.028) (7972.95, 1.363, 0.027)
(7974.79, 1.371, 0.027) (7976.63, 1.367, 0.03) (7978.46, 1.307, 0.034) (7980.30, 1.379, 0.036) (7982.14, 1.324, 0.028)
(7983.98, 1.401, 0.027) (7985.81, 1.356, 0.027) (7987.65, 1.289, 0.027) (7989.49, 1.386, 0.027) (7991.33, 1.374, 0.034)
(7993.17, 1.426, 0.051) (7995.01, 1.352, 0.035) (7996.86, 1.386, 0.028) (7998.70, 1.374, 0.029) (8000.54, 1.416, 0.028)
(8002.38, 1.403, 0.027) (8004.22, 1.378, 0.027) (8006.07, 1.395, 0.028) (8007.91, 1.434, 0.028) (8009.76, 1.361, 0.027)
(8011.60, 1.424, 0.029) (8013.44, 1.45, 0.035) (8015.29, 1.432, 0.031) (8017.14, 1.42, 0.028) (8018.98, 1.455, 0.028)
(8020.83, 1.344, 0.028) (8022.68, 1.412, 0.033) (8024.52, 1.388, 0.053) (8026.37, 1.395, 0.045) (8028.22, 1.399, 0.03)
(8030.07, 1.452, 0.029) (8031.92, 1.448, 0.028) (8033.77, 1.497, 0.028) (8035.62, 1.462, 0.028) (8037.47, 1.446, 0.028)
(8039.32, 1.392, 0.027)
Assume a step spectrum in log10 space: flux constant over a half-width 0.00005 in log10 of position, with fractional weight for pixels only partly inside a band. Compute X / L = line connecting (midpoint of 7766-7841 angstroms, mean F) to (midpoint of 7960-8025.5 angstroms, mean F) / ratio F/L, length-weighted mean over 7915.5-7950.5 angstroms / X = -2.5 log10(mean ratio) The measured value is 0.03 mag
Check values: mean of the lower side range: 1.16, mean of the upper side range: 1.38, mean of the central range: 1.28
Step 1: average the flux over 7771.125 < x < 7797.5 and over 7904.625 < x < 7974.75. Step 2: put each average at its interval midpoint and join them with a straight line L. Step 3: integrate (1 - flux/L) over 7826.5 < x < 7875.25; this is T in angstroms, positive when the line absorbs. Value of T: 0.9 angstroms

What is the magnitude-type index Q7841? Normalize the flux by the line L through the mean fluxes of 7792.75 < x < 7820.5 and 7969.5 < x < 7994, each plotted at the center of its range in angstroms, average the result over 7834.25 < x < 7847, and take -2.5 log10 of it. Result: 0.05 mag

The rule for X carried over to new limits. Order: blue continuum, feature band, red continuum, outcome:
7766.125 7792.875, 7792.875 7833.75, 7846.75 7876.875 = -0.01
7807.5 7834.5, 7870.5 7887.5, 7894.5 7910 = -0.03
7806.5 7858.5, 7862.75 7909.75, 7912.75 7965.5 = -0.01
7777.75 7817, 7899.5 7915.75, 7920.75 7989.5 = 0.02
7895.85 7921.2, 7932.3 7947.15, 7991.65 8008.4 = 0.01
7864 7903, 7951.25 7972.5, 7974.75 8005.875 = -0.01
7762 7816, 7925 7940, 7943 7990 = 0.00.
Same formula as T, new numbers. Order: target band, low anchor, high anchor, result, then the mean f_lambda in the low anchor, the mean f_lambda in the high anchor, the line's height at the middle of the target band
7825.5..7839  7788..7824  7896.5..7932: 0.52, 1.18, 1.26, 1.2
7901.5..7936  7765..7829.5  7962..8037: 0.77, 1.16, 1.39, 1.3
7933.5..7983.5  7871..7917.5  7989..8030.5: 0.56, 1.26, 1.4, 1.34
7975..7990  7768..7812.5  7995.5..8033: 0.22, 1.15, 1.41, 1.37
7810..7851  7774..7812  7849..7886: 0.43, 1.15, 1.23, 1.19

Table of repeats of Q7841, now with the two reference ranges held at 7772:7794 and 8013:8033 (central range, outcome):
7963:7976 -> -0.017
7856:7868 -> 0.013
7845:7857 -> 0.018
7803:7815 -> -0.028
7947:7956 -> 0.050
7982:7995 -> 0.007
